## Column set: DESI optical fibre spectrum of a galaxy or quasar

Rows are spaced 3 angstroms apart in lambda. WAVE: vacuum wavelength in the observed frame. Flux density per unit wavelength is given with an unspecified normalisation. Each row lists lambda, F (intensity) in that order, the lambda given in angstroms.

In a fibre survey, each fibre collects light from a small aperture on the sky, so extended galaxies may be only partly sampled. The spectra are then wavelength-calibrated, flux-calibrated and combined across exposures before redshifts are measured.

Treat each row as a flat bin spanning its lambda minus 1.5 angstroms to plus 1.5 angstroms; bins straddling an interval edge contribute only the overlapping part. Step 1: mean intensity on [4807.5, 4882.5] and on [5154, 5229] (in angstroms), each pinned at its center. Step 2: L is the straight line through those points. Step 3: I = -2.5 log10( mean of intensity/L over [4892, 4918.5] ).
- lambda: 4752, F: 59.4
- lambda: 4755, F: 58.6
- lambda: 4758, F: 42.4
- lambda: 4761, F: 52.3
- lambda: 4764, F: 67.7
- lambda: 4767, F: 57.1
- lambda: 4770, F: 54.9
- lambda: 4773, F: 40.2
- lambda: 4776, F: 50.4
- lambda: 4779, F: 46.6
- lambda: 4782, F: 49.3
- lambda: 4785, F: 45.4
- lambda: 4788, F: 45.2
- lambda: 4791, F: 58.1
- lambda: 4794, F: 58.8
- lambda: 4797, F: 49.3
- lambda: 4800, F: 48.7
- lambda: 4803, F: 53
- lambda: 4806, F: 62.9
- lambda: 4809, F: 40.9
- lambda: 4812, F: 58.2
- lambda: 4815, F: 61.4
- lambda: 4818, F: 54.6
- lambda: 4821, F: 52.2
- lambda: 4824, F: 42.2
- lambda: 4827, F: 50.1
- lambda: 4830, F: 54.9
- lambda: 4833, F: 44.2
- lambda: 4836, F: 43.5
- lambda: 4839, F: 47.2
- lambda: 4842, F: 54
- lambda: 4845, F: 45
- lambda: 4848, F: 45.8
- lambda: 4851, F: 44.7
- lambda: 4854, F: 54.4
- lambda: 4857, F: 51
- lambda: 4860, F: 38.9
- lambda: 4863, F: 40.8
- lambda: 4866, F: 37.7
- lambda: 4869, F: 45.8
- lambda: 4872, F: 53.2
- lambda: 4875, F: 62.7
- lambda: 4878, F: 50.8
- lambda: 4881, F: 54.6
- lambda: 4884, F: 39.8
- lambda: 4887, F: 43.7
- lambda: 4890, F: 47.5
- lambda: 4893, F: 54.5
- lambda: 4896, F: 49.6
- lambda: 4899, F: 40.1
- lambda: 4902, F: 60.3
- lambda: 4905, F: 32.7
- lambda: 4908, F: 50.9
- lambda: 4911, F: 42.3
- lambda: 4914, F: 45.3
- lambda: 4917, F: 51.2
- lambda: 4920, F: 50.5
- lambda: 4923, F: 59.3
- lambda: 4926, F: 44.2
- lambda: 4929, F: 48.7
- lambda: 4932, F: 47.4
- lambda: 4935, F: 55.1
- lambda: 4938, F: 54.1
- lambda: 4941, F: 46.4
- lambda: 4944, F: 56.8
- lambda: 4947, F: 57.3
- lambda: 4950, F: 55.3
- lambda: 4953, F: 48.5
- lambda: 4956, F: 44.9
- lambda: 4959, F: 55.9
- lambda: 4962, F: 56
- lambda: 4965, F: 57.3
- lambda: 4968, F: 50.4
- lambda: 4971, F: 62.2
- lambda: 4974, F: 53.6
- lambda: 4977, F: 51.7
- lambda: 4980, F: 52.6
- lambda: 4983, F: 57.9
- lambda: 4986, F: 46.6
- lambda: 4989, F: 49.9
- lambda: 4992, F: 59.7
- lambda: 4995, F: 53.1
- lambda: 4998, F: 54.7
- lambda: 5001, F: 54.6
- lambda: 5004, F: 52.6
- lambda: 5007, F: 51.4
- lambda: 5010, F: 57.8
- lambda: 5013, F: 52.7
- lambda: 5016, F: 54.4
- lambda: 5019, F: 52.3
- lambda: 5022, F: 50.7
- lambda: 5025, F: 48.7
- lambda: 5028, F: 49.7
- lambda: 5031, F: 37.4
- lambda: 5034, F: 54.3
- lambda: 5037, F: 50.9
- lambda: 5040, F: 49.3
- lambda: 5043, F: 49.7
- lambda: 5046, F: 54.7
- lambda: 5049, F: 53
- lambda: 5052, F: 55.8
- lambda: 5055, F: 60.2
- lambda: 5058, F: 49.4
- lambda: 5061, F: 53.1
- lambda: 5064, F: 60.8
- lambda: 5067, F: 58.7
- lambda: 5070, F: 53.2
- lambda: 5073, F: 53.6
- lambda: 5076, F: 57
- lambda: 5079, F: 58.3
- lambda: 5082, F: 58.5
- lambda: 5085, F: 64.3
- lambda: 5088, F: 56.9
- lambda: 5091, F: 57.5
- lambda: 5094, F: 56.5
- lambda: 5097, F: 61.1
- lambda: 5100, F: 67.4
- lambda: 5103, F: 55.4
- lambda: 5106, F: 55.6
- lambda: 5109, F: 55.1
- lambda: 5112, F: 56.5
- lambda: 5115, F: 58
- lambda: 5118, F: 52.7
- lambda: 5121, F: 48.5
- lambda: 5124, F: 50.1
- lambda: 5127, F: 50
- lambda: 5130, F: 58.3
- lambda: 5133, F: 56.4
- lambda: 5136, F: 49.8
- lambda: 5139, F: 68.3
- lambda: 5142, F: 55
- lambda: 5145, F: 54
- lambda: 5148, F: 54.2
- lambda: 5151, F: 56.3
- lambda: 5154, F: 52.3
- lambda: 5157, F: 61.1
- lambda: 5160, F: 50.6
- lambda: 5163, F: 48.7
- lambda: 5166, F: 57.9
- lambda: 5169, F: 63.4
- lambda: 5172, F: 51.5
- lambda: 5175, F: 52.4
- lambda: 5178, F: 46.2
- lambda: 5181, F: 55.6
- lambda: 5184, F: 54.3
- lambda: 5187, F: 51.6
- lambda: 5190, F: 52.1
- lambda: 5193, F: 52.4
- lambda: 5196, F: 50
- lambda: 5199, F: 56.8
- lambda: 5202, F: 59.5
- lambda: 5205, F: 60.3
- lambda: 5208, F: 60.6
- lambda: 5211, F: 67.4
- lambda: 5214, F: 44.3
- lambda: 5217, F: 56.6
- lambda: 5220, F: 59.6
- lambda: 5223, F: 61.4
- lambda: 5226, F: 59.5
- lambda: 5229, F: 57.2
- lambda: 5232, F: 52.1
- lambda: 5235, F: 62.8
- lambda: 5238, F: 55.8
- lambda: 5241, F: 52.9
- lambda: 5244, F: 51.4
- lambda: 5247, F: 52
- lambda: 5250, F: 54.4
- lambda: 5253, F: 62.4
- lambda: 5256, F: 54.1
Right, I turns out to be 0.07 mag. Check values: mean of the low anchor 49.2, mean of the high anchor 55.5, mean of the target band 47.3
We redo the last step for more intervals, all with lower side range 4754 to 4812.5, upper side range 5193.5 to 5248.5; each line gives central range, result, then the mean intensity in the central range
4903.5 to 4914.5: 0.242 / 42.6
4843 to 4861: 0.121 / 47.1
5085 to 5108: -0.070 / 58.9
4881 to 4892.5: 0.152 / 46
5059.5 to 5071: -0.033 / 56.6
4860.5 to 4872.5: 0.217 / 43.2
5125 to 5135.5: 0.028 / 54.2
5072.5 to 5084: -0.046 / 57.5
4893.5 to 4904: 0.074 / 49.6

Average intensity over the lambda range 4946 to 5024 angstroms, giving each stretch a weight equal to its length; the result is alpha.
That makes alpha 53.6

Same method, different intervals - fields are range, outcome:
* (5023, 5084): 53.4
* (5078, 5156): 56.4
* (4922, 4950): 52.2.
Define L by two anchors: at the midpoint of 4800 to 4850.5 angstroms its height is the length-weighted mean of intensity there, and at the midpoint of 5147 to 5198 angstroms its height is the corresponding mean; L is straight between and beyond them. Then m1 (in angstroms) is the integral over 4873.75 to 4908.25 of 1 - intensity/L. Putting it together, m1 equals 1.54 angstroms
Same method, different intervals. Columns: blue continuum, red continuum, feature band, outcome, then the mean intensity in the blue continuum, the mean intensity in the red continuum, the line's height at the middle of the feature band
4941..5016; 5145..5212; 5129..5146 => -0.7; 53.8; 55.1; 54.8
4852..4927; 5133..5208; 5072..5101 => -3.4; 48.1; 54.9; 52.9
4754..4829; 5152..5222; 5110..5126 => 0.4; 52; 55.1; 54.5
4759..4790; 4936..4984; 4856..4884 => 2.4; 50.9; 53.8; 52.4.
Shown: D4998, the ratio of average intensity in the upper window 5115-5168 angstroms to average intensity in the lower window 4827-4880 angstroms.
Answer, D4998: 1.14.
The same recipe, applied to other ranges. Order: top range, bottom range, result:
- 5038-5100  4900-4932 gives 1.16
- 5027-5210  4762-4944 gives 1.11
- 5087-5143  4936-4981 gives 1.05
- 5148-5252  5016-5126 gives 1.01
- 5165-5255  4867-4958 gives 1.12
